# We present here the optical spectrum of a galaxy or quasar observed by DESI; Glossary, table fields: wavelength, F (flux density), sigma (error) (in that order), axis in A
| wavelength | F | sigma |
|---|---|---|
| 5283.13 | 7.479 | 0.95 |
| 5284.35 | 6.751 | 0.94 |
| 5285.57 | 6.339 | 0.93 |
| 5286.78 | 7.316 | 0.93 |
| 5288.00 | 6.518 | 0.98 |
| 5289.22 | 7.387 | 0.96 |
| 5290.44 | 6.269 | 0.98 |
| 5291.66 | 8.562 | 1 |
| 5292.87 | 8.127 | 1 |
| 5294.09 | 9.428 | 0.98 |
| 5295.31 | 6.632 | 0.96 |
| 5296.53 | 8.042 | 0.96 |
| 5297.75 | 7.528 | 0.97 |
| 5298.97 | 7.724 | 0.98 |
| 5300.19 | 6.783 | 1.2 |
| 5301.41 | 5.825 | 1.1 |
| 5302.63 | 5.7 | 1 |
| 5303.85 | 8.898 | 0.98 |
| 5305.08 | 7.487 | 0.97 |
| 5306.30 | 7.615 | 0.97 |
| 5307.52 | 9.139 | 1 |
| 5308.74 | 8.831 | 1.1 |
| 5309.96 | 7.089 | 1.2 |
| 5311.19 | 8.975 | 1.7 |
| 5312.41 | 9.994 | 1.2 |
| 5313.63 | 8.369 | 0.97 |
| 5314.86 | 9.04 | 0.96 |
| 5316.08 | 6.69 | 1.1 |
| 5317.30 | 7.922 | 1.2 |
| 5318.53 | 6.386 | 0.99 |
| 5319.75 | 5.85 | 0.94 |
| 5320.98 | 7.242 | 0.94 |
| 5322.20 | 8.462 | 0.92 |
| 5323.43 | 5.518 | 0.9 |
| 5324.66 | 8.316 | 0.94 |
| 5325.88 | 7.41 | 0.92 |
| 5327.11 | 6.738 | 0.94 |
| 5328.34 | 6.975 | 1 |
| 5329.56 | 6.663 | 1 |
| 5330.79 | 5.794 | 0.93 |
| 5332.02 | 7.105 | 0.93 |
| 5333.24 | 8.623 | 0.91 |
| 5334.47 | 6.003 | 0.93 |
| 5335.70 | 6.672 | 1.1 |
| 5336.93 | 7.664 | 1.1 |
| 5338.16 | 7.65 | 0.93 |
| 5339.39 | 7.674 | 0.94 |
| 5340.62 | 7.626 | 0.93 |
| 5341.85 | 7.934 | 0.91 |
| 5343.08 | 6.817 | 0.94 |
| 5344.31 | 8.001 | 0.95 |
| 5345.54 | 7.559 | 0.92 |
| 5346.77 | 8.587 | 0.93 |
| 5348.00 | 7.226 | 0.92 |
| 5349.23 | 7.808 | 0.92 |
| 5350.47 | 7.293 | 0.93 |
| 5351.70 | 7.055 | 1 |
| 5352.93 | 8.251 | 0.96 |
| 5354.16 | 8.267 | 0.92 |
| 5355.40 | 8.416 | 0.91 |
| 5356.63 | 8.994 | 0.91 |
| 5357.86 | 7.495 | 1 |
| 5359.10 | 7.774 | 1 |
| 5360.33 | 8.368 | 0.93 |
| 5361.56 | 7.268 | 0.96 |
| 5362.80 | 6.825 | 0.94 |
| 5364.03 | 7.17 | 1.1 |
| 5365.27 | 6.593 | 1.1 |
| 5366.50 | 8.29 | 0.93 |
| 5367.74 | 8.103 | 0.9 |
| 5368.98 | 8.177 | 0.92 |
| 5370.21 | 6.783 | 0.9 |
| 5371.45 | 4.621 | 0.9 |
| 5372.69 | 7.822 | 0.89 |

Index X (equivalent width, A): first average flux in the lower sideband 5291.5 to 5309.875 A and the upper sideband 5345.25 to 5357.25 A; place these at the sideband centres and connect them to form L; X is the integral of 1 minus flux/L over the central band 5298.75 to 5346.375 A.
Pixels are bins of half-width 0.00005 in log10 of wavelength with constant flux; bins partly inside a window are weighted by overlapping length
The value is 2.2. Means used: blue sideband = 7.72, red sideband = 7.96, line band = 7.46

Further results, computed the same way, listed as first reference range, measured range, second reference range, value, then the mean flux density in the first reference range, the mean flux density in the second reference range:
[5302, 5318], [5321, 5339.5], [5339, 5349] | 1.7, 8.12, 7.69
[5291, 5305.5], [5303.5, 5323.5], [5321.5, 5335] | -1.6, 7.56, 7.07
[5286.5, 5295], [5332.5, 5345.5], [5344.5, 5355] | 0.5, 7.63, 7.78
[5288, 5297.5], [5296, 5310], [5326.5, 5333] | -0.3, 7.69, 6.77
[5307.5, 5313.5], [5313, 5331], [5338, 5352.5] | 2.5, 8.74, 7.61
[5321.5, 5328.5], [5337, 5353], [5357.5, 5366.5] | -0.6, 7.25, 7.42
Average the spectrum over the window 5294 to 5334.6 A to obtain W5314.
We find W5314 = 7.49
